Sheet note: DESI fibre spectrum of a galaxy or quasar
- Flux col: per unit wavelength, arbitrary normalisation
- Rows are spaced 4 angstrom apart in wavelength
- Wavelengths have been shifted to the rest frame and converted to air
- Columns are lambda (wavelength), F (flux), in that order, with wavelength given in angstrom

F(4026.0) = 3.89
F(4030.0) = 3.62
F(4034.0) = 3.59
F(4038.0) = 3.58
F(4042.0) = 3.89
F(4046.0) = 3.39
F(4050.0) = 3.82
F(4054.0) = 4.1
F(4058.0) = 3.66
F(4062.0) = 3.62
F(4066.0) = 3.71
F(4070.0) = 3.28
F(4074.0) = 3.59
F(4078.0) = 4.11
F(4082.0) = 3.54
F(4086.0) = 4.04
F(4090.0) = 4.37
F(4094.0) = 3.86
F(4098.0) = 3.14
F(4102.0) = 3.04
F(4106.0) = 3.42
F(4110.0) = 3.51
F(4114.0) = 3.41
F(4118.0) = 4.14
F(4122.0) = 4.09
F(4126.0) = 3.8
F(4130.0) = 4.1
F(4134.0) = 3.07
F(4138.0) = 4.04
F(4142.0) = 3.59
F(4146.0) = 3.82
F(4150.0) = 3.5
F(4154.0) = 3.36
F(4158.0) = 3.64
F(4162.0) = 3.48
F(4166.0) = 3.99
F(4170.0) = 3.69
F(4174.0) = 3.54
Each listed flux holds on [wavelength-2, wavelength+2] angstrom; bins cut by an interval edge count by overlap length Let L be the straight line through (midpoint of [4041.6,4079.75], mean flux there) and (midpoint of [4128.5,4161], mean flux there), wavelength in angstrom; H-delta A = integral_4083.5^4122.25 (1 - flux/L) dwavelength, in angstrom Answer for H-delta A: -0.2 angstrom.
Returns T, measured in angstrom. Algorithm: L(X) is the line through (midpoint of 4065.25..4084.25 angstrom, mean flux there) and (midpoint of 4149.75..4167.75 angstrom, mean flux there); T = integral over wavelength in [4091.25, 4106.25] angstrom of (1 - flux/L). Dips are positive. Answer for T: 0.9 angstrom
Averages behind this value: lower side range 3.65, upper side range 3.6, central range 3.41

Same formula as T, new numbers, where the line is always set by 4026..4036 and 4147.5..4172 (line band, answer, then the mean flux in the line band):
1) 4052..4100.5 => -1.32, 3.74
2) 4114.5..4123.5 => -0.92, 4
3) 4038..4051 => -0.05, 3.67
